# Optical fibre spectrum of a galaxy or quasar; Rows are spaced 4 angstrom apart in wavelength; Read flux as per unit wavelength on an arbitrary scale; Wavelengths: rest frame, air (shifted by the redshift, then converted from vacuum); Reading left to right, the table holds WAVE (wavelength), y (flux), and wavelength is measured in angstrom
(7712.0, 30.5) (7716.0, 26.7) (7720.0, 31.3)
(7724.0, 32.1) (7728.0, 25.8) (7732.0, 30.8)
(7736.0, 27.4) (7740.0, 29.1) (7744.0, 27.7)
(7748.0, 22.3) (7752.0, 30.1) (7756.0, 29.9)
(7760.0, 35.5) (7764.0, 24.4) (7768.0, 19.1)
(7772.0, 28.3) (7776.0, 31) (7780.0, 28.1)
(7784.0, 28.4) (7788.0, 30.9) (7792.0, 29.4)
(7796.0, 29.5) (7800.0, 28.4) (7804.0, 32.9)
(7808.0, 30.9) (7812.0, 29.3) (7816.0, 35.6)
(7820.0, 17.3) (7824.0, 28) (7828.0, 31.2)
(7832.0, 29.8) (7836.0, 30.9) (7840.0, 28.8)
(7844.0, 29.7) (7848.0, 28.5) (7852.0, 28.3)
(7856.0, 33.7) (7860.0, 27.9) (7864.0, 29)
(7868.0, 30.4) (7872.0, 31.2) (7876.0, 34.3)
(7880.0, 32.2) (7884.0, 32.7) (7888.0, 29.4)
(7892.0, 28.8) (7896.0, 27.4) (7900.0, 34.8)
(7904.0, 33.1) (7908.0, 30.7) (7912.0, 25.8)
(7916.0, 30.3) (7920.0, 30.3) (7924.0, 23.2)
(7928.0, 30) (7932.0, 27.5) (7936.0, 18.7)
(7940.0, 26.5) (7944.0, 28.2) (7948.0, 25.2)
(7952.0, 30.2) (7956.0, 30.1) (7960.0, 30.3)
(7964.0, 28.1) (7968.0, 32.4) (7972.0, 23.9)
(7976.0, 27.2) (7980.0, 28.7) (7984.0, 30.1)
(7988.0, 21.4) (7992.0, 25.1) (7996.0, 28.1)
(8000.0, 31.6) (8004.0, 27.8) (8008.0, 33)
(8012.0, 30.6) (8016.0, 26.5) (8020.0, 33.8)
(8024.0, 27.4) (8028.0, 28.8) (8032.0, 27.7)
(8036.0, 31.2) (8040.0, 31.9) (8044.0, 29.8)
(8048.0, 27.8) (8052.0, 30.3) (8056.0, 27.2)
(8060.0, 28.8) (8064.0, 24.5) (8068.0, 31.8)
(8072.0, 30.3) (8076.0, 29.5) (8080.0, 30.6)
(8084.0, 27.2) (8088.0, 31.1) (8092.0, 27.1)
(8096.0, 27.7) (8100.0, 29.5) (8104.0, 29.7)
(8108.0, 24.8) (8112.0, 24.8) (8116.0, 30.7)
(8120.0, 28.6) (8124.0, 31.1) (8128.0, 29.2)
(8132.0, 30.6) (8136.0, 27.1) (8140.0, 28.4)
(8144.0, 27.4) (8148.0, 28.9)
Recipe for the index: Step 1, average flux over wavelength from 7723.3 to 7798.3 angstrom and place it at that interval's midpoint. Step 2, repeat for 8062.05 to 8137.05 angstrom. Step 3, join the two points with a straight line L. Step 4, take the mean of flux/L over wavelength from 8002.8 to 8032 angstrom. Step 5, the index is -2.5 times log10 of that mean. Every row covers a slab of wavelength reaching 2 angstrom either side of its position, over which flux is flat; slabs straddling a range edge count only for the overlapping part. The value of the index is -0.04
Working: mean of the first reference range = 28.3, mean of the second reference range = 28.8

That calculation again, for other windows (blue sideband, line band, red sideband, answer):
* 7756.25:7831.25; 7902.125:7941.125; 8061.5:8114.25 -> 0.04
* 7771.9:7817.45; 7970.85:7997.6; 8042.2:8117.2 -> 0.11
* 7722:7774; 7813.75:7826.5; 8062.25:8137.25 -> 0.03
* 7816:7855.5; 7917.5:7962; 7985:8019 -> 0.04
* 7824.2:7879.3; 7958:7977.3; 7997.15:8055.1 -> 0.06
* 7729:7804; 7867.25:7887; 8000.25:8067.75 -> -0.12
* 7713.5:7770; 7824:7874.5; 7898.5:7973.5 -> -0.06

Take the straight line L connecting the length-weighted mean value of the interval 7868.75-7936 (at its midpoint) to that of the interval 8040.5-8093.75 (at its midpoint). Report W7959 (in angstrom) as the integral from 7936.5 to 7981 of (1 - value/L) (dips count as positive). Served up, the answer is 2.4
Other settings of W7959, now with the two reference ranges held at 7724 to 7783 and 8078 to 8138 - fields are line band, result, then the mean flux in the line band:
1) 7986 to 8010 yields 0.5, 27.8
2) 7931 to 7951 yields 2.1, 25.4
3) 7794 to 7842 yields -2.2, 29.4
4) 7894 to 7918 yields -1.8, 30.3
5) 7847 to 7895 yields -3.9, 30.5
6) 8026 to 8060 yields -0.9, 29.3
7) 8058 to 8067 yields 0.4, 27.2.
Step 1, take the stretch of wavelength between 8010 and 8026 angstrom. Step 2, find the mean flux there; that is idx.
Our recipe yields 29.6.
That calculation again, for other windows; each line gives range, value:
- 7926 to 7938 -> 25.4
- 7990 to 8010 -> 29.1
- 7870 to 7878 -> 32.8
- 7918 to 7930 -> 27.8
